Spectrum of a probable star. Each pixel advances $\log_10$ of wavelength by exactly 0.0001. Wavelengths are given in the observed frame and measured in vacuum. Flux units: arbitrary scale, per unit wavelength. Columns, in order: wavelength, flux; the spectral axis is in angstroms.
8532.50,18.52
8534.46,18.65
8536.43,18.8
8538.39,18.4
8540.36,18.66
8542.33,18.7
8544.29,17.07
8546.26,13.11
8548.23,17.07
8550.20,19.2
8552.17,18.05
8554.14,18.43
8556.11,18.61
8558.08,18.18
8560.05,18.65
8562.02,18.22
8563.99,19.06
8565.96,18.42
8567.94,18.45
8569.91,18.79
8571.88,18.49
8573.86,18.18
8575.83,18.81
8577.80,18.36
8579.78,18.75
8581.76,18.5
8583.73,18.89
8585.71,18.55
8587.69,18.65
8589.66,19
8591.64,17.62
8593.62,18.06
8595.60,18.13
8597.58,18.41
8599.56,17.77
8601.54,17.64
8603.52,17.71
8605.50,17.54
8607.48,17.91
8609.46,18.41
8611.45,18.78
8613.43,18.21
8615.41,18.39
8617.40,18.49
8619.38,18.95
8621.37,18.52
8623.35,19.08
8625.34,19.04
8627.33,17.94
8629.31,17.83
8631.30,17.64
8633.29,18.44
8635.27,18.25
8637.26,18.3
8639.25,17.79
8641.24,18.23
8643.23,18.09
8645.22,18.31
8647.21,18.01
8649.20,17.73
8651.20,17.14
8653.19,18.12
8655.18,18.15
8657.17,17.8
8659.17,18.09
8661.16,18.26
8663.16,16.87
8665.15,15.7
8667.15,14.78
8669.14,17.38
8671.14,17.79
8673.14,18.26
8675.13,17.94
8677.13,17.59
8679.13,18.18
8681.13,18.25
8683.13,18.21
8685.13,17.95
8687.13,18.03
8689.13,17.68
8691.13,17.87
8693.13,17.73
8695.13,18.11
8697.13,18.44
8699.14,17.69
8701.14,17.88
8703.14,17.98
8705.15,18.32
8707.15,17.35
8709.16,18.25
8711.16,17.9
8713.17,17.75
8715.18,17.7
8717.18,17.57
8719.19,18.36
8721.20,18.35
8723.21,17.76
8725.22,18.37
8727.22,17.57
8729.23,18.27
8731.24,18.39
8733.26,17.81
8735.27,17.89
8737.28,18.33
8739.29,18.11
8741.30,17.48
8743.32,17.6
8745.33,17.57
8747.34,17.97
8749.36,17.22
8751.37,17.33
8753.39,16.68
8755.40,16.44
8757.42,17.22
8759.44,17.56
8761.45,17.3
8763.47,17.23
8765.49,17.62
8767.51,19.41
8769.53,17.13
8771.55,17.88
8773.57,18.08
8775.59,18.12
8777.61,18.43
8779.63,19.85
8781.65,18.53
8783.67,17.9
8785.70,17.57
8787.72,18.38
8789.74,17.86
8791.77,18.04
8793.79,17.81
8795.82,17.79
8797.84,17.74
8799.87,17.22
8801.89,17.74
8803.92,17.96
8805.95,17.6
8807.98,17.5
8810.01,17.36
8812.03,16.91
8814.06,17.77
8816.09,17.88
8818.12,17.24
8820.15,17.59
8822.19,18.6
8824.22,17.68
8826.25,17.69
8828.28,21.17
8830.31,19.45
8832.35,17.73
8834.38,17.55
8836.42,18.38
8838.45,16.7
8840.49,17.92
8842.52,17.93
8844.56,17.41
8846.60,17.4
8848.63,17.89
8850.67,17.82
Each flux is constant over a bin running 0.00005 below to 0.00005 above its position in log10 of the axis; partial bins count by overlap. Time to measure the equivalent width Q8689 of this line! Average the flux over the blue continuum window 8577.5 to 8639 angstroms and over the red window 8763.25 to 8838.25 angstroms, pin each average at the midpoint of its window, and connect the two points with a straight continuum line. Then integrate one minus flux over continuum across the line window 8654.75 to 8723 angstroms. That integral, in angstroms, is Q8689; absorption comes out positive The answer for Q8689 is 1.6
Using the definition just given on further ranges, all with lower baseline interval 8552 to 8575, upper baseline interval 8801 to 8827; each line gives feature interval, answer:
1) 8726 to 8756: 0.4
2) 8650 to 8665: 0.4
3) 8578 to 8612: 0.2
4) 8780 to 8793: -0.3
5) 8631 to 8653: 0.3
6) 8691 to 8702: 0.0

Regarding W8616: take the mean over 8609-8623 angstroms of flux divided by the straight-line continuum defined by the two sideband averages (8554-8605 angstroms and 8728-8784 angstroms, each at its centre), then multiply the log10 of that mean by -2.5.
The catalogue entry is -0.02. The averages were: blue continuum 18.4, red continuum 17.8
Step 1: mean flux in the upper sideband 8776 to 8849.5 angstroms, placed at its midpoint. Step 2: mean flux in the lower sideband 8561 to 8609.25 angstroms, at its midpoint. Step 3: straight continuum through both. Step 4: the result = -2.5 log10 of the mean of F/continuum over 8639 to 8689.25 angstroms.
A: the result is 0.03 mag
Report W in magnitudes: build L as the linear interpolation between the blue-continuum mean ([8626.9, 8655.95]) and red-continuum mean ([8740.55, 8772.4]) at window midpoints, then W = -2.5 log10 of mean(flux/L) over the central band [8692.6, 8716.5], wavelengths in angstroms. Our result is -0.01 mag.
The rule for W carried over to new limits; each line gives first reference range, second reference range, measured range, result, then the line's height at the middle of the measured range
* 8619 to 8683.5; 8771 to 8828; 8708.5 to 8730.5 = -0.005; 17.9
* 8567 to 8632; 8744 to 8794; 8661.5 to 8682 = 0.050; 18.1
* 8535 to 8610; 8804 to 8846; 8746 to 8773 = 0.031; 18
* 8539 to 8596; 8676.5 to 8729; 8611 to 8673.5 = 0.009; 18.1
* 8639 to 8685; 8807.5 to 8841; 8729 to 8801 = 0.002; 17.9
